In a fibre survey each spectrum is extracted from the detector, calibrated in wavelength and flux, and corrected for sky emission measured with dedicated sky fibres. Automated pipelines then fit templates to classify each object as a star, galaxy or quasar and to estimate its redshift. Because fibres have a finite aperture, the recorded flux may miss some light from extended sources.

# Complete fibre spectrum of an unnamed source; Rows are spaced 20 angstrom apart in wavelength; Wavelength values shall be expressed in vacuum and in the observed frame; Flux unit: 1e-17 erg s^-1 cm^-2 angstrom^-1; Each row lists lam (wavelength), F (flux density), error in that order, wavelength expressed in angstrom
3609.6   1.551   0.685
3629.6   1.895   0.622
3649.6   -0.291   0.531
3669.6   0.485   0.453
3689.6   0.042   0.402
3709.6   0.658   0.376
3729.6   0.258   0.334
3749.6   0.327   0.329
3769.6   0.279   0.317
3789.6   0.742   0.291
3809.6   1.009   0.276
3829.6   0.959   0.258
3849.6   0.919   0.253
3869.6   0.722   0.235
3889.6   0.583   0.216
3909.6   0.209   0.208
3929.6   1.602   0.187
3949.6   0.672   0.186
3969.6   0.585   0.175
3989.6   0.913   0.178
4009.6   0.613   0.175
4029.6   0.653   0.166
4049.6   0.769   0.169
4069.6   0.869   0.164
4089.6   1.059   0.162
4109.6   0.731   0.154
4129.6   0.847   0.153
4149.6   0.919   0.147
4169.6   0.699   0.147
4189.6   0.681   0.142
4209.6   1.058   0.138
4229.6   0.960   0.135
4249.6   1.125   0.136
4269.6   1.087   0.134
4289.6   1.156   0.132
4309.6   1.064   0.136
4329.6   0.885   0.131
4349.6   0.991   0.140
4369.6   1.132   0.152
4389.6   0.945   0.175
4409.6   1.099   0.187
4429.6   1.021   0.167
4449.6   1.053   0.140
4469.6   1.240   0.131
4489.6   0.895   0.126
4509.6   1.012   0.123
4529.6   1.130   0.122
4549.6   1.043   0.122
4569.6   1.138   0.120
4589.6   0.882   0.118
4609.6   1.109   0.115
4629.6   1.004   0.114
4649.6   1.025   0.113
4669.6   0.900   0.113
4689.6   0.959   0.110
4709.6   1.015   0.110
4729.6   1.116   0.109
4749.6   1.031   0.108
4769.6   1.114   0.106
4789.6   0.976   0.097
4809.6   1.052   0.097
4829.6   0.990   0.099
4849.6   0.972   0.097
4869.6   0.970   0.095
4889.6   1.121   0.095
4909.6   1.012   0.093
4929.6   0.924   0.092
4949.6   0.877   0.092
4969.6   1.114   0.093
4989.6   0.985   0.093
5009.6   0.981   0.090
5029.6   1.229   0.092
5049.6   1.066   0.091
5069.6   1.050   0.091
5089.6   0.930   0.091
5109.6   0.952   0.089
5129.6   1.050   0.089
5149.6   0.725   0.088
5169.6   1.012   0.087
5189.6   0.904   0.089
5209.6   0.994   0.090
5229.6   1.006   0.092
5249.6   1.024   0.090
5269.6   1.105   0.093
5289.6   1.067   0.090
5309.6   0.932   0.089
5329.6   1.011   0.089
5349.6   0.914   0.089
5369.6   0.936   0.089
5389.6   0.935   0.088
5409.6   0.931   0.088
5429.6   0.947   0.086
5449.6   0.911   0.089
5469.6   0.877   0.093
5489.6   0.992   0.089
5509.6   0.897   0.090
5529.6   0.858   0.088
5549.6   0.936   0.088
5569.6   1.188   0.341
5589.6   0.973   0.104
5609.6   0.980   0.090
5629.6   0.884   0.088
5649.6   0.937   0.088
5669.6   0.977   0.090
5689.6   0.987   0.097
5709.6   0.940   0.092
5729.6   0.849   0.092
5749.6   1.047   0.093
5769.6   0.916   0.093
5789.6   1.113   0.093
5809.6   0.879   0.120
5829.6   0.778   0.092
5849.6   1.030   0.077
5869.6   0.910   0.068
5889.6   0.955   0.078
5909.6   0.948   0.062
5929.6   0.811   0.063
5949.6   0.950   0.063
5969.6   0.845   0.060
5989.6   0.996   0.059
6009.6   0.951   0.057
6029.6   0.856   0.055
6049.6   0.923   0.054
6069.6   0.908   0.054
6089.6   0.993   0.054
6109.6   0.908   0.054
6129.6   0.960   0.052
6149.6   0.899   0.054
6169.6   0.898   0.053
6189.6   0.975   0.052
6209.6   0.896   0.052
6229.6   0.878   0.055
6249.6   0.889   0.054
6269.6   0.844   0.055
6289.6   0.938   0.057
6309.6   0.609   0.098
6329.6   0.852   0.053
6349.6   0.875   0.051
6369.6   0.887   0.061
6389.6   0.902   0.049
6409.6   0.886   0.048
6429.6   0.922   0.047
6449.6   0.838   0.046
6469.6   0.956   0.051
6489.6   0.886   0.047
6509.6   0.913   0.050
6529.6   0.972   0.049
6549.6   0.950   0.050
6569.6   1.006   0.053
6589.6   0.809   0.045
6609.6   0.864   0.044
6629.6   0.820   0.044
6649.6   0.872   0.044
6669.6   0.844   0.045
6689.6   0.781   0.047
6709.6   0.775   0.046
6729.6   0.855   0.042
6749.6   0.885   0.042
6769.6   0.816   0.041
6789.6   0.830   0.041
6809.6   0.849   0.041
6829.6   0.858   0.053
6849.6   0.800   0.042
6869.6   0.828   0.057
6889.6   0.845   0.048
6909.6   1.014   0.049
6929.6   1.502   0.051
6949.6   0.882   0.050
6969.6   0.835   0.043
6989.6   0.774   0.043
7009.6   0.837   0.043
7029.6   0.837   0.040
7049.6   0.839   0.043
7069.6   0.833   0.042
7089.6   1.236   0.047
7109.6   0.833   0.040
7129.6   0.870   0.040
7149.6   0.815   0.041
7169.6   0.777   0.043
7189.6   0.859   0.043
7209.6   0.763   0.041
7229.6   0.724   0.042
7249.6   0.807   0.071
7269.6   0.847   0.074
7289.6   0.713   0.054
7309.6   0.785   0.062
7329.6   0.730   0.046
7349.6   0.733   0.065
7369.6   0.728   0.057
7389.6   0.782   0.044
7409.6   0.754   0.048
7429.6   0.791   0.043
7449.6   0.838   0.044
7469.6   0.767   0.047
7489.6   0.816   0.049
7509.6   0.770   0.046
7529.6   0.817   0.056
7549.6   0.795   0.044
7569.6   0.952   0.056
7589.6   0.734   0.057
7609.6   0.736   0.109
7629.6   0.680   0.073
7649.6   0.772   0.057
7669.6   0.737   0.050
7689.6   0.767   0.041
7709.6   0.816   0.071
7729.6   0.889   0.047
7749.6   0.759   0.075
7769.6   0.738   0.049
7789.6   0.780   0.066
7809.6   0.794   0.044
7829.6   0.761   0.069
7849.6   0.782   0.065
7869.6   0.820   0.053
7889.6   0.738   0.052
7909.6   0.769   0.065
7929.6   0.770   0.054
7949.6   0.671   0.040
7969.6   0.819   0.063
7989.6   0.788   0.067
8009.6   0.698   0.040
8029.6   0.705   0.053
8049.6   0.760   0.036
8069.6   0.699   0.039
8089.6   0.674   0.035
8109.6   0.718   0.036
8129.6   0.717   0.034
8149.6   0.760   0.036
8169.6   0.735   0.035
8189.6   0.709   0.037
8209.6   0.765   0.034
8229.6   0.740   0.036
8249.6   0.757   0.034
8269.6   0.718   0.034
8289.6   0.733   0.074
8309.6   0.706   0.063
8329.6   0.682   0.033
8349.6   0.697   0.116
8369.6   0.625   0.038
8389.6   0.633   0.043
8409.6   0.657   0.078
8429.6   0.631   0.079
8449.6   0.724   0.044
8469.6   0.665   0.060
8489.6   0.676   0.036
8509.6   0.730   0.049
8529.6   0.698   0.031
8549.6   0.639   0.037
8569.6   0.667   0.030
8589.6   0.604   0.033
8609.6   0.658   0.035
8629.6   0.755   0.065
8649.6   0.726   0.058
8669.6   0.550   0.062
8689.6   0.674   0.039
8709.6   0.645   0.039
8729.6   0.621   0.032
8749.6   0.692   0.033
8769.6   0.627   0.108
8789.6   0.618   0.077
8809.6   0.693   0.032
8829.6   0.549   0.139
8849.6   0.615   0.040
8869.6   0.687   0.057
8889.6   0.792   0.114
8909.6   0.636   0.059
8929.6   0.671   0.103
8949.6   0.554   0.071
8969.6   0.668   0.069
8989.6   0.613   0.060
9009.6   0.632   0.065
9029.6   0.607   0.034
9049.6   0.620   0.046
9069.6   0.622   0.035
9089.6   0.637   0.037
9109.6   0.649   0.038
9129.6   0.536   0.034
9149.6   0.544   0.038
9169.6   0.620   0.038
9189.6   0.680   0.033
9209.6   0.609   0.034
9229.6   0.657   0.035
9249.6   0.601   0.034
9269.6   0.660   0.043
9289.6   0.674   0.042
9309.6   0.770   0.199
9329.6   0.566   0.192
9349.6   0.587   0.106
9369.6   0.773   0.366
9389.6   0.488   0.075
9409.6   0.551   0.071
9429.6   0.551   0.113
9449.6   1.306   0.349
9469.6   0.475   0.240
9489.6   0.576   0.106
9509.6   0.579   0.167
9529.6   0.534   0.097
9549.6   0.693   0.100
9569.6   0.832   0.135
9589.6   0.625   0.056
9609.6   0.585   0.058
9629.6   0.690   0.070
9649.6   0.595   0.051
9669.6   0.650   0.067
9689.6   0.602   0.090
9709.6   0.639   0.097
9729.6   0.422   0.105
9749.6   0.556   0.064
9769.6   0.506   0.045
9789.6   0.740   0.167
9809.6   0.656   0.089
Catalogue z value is 0.05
